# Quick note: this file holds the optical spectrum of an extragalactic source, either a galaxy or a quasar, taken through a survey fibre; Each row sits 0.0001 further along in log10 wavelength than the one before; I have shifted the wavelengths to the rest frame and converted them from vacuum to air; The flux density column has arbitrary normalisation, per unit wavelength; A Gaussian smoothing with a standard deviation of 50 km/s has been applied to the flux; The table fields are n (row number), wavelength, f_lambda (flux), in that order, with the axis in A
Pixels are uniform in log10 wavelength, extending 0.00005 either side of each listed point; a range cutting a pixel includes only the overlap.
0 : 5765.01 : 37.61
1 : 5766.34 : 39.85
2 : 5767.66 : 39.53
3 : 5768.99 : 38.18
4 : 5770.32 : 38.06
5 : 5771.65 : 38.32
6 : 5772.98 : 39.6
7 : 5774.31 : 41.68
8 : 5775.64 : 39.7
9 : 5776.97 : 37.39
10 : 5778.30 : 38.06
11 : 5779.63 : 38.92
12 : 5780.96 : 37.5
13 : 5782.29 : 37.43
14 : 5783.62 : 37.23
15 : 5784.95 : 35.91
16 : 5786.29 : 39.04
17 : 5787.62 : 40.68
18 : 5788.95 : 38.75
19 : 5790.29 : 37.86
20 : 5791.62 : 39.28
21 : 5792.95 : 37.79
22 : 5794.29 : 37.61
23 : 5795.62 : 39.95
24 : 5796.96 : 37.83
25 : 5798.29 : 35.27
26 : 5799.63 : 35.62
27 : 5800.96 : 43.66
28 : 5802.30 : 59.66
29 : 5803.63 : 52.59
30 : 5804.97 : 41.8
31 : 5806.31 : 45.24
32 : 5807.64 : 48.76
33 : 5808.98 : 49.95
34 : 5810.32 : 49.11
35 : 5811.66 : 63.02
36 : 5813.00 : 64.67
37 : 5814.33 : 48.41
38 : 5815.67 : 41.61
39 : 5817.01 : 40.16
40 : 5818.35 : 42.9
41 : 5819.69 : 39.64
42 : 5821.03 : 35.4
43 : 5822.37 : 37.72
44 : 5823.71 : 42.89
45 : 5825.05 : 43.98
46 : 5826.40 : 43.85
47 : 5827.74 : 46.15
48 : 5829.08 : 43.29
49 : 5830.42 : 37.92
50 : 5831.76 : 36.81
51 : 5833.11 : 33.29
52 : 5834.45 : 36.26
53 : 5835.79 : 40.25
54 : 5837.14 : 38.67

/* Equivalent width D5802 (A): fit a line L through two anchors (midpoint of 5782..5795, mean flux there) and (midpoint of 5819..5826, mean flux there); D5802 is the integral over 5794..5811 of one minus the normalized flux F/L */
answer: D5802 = -2.43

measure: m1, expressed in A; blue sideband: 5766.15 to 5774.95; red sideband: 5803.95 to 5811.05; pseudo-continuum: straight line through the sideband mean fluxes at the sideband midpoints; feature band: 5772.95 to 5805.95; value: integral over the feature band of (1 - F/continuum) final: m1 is 2.5 A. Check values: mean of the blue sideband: 39.3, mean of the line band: 40.1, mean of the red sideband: 47.3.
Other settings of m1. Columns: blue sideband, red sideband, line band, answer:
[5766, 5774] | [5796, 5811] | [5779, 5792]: 1.14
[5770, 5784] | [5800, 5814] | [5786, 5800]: 2.21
